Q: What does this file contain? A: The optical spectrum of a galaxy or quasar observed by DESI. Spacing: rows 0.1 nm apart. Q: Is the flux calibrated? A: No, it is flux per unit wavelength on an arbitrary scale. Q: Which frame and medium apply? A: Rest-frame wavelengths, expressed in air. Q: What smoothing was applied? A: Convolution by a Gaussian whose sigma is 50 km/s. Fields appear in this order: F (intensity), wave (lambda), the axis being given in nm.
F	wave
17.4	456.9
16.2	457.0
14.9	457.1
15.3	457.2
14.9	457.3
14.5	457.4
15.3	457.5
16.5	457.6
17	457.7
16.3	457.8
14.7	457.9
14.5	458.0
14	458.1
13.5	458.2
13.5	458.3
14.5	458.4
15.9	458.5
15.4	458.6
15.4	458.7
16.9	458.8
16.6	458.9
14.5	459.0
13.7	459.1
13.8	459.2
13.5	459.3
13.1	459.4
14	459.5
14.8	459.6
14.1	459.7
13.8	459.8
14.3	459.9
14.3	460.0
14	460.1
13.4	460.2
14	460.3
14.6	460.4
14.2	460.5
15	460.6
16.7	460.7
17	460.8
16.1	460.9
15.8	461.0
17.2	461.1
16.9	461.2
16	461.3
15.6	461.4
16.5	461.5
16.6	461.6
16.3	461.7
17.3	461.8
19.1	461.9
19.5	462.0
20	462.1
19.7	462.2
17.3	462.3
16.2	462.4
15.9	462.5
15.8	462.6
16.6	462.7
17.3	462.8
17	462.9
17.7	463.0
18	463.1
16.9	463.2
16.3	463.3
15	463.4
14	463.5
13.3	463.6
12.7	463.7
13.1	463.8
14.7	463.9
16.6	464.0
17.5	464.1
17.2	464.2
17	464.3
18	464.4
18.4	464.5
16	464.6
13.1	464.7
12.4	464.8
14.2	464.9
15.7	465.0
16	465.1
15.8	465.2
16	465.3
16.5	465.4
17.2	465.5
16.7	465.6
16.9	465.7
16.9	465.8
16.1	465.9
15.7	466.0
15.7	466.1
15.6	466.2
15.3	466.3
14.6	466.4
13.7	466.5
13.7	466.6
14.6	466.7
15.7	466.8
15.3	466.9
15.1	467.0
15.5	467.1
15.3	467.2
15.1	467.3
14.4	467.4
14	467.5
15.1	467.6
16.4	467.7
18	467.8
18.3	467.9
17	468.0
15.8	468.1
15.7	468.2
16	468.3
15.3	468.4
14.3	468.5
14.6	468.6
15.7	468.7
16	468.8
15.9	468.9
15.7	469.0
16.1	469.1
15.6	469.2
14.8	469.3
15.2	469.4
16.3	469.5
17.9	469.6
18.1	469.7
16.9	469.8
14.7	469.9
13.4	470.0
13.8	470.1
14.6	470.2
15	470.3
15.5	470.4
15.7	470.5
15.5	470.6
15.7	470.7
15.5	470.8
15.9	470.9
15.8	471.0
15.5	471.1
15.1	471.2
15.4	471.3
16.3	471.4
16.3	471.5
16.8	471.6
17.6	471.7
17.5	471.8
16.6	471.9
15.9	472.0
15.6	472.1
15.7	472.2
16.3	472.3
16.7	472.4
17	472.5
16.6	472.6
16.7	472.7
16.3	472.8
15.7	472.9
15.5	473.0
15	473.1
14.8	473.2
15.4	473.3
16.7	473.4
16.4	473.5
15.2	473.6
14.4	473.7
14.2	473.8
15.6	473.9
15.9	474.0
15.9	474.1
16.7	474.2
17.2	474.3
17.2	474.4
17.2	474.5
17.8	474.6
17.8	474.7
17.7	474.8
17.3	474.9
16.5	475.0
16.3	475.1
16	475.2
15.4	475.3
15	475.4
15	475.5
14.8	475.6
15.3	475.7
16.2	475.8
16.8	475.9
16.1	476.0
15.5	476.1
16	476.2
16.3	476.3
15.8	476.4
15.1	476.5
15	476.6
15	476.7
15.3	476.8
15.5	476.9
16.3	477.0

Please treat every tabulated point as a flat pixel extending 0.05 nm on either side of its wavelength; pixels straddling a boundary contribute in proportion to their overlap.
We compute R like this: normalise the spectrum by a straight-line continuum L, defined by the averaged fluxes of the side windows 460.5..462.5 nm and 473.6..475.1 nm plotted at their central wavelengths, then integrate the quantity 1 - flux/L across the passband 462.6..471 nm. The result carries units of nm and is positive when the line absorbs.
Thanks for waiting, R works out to 0.55 nm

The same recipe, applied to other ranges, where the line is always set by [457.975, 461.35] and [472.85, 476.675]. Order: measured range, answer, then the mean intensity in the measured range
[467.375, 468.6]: -0.030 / 15.8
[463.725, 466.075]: -0.109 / 15.9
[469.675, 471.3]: 0.028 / 15.4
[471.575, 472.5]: -0.046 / 16.5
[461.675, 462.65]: -0.176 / 17.7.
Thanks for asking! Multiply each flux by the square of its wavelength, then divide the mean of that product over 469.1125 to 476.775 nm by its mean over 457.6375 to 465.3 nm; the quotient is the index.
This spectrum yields 1.07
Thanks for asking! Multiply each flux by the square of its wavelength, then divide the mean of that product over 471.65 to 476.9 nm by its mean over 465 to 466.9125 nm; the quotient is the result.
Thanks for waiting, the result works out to 1.06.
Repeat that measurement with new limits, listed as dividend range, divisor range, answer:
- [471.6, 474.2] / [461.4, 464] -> 1.01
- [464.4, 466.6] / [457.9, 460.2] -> 1.11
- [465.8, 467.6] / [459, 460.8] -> 1.09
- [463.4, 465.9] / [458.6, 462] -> 1.04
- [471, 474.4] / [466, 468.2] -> 1.06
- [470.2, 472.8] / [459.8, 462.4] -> 1.03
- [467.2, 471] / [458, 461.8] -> 1.08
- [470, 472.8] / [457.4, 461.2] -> 1.12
